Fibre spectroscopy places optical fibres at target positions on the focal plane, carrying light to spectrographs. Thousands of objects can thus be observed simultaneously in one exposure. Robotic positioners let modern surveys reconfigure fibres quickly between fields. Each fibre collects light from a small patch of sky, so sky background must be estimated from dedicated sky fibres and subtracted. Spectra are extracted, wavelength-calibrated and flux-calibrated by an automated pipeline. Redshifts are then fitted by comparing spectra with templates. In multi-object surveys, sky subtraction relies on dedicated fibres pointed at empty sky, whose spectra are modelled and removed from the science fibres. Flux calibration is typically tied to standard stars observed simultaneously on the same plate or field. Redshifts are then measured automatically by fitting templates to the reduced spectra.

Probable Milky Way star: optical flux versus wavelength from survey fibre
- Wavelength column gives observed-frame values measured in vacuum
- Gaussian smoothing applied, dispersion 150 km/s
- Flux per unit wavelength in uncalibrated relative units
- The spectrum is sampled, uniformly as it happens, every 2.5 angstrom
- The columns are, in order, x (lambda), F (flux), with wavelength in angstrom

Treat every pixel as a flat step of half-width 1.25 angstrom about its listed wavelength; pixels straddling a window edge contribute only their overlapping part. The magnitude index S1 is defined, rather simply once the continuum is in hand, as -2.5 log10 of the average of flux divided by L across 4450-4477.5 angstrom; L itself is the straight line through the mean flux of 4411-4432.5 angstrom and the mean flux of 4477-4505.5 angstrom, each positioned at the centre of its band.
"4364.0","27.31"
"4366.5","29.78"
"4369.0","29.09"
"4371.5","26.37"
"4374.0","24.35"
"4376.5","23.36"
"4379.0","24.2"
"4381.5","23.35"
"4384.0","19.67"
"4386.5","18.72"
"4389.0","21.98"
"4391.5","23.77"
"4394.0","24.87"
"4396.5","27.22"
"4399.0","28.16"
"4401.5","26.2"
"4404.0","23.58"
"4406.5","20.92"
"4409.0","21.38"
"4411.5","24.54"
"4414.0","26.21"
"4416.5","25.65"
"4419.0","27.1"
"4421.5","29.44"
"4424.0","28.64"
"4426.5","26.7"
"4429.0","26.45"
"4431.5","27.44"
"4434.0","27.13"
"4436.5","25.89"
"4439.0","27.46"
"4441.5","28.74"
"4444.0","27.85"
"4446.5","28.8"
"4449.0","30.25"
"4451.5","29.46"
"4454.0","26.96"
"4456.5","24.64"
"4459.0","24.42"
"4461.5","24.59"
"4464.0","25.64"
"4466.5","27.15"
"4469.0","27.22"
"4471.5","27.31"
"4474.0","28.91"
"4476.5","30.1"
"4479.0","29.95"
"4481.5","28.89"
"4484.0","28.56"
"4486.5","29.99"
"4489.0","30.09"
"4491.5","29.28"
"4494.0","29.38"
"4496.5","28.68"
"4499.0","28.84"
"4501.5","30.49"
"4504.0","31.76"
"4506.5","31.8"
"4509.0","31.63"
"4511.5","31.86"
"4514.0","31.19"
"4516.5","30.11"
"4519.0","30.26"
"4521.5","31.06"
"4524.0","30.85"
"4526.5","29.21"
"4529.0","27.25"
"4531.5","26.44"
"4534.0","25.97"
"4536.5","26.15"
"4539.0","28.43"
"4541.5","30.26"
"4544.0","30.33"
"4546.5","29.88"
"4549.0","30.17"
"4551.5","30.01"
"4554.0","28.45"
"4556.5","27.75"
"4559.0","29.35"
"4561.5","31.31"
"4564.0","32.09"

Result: 0.06 mag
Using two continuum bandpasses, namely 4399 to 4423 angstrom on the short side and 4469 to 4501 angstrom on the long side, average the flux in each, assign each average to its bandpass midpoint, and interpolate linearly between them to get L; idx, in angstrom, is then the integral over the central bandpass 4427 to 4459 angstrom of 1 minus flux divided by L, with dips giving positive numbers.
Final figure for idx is -0.7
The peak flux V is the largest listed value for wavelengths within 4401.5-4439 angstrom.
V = 29.44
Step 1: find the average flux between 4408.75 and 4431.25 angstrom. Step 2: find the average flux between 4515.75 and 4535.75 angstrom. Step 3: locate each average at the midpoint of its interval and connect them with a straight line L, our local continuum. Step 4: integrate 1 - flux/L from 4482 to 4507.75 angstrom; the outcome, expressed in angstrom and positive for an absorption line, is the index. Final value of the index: -1.6 angstrom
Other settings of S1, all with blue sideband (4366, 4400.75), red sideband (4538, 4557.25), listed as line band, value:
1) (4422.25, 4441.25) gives -0.05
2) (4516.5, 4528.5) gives -0.05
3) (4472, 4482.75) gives -0.07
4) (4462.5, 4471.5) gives 0.01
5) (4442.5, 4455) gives -0.09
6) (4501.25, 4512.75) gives -0.12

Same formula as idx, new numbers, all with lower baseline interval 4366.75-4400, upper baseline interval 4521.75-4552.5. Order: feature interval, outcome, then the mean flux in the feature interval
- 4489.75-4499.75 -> -0.55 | 29.1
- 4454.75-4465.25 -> 0.66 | 24.9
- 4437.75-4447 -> -0.74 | 28.2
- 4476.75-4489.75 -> -1.08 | 29.5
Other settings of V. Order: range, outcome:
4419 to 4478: 30.25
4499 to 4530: 31.86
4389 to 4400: 28.16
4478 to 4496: 30.09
